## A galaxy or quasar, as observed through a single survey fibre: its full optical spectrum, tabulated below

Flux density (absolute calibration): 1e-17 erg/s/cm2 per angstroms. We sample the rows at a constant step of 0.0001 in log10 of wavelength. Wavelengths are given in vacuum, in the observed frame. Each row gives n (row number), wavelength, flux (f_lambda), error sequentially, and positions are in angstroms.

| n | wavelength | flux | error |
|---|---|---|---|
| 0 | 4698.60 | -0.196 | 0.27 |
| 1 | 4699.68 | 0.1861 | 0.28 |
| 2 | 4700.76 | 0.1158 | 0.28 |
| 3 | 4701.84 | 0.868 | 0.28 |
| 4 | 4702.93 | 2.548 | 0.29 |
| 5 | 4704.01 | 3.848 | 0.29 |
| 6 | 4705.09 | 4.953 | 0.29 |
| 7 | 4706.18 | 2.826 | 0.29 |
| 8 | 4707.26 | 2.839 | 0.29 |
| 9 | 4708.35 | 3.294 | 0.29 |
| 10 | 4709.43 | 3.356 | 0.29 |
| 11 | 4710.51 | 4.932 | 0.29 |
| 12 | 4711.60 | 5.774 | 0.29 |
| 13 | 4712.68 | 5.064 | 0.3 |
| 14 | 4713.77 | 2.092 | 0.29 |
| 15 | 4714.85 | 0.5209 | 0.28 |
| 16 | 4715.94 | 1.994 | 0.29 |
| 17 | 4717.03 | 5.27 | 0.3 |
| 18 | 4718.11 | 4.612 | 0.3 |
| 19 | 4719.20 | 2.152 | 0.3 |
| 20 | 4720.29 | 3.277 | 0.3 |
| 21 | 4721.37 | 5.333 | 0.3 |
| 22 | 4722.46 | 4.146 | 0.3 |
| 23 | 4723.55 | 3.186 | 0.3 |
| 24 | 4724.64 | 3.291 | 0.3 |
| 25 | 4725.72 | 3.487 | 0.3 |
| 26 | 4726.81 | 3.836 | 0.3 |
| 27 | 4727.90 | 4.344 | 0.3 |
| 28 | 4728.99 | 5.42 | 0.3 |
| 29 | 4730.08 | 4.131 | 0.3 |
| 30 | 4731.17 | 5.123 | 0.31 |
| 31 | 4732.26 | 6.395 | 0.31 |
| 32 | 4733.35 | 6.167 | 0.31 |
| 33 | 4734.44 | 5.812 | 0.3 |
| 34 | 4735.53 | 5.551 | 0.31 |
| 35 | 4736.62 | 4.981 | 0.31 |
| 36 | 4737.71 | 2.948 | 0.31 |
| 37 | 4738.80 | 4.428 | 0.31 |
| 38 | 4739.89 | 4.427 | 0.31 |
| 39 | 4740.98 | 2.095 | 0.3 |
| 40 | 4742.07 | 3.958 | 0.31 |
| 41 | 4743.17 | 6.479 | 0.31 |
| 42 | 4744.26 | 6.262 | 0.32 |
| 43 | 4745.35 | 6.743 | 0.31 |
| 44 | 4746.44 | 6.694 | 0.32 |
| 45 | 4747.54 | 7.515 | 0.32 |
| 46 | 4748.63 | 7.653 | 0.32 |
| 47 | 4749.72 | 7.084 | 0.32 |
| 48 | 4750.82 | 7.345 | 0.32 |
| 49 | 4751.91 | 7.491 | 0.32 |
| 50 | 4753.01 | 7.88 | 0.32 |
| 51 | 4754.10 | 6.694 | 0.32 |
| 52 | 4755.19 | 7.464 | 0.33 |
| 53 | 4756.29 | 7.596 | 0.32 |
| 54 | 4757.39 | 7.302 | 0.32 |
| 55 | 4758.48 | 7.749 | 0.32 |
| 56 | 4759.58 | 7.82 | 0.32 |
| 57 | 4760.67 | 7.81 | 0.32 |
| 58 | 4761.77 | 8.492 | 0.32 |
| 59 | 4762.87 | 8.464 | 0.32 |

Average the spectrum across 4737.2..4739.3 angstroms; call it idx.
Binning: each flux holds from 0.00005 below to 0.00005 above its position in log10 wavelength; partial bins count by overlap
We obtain 3.69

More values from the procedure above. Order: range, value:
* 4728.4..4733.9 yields 5.44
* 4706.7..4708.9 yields 3.07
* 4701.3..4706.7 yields 3.01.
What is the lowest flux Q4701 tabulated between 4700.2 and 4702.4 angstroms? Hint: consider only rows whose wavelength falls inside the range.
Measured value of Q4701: 0.1158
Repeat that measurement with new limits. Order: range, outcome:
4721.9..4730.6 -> 3.186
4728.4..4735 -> 4.131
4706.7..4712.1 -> 2.839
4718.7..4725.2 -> 2.152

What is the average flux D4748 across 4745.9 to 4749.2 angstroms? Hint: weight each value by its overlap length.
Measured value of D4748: 7.29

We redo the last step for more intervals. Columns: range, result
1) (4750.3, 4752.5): 7.42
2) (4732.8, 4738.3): 5.09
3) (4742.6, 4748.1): 6.73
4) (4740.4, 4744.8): 4.69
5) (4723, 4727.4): 3.46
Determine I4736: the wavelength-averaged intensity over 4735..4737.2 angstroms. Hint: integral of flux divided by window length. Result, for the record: 5.23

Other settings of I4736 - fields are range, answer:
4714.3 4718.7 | 3.09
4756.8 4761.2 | 7.67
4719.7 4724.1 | 3.96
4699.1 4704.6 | 1.53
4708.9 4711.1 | 4.18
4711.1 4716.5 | 3.07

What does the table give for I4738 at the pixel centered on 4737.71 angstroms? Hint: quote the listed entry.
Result 2.948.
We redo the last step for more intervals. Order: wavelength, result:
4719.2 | 2.152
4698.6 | -0.196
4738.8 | 4.428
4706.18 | 2.826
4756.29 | 7.596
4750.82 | 7.345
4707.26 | 2.839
